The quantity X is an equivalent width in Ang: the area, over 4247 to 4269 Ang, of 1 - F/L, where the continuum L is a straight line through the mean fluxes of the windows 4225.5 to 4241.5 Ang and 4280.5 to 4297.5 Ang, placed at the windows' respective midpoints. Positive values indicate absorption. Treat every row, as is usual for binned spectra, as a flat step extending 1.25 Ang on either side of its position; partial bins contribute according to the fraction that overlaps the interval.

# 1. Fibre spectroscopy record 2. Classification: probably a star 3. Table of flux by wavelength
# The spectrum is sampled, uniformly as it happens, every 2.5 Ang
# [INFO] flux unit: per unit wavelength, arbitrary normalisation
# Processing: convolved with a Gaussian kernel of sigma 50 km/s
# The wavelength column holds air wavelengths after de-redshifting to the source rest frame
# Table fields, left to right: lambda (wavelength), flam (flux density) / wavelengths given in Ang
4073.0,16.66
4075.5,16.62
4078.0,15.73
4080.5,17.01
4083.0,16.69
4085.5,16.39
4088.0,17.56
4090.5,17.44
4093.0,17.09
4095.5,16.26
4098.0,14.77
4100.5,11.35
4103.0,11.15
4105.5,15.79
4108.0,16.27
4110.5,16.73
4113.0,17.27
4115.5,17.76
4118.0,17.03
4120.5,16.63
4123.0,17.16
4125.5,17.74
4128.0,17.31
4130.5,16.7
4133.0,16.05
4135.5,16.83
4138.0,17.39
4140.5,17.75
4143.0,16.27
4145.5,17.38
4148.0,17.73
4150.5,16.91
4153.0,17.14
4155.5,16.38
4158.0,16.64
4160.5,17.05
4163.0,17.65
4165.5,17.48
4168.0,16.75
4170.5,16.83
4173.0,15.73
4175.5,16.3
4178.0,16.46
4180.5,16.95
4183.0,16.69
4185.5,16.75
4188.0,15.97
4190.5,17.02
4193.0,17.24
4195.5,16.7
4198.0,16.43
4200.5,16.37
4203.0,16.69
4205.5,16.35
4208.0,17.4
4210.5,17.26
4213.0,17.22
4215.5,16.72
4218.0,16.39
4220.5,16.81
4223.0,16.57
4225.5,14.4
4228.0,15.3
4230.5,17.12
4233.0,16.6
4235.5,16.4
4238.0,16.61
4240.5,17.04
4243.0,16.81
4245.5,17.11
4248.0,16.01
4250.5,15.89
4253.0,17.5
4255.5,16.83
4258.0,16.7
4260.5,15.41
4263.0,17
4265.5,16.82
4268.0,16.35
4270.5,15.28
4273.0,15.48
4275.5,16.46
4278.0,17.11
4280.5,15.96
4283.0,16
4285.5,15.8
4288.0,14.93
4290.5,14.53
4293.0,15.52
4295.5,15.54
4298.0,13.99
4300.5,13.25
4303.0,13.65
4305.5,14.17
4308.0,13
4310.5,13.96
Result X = -0.8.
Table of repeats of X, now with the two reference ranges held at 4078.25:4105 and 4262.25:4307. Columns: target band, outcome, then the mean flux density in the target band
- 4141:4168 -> -2.7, 17.1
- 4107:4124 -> -1.6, 17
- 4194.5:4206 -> -0.8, 16.5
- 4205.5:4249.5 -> -3.2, 16.6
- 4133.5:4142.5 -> -0.9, 17.1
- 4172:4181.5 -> -0.5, 16.4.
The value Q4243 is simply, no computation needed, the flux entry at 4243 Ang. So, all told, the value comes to 16.81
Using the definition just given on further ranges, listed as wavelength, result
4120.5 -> 16.63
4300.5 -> 13.25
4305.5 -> 14.17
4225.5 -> 14.4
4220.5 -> 16.81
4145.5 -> 17.38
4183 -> 16.69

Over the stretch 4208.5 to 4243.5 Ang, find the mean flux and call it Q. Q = 16.5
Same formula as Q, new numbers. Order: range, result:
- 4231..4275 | 16.5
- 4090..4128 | 16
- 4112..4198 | 16.9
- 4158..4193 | 16.8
